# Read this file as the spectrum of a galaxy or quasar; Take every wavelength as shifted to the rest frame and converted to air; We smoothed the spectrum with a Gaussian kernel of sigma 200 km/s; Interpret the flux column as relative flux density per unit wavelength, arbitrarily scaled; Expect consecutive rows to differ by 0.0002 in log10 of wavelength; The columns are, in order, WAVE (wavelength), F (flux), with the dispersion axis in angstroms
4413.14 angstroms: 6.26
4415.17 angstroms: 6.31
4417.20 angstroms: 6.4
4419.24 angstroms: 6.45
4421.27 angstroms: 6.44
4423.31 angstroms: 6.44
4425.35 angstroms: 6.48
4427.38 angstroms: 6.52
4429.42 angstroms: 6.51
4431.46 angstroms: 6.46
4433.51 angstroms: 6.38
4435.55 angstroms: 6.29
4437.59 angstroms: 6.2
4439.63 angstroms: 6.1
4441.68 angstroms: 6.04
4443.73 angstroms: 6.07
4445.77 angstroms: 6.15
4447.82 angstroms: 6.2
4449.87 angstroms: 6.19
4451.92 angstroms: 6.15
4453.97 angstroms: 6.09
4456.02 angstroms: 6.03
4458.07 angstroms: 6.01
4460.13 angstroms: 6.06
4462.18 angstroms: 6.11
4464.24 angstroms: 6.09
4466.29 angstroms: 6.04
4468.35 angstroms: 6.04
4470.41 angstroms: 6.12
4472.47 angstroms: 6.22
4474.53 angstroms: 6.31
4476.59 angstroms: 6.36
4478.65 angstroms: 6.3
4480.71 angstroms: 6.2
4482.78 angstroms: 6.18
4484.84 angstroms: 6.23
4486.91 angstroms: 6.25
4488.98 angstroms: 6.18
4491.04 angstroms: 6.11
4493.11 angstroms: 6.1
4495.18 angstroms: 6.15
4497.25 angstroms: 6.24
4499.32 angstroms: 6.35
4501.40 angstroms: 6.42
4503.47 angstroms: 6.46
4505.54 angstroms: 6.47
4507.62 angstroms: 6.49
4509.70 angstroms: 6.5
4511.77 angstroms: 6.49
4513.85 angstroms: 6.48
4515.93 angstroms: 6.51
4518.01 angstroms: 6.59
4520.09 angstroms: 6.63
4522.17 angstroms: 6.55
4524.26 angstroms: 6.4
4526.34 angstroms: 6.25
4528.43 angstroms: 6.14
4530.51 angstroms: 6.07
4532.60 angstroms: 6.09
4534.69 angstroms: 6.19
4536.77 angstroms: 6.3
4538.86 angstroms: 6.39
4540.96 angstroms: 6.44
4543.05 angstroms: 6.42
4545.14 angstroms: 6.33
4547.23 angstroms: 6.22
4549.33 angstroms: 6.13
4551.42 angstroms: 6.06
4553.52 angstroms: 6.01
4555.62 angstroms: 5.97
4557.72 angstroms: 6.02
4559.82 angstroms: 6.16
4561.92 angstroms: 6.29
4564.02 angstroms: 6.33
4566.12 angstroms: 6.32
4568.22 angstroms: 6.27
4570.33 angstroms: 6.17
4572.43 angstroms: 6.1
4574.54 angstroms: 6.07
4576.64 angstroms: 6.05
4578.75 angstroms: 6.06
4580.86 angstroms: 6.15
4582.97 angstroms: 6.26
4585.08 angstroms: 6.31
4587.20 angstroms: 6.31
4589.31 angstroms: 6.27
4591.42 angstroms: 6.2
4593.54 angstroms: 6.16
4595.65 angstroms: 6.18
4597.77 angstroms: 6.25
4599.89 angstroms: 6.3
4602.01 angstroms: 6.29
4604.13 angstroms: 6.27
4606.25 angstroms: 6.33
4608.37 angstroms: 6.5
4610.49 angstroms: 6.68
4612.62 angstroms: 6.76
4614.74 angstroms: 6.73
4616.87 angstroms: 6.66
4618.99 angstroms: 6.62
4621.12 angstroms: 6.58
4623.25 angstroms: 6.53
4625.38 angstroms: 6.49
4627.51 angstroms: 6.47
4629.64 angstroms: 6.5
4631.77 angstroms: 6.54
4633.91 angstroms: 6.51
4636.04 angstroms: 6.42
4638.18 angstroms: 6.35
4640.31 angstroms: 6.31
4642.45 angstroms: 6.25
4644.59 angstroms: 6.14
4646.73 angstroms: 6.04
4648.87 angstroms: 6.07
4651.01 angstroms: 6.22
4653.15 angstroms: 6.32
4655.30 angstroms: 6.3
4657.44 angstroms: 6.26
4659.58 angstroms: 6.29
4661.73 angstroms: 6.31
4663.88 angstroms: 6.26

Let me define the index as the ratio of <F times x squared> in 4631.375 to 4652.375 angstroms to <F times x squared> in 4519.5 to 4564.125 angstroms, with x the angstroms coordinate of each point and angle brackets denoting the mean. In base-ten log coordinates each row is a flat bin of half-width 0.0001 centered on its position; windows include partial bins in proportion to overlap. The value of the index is 1.1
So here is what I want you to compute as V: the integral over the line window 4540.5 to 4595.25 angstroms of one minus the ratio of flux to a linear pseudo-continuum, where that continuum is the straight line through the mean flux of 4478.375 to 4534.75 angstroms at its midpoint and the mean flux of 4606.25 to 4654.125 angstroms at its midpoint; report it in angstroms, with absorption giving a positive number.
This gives 1.6 angstroms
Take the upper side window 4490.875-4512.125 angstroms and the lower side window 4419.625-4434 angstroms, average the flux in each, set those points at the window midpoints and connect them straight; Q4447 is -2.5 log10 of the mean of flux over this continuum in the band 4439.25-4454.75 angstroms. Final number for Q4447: 0.05 mag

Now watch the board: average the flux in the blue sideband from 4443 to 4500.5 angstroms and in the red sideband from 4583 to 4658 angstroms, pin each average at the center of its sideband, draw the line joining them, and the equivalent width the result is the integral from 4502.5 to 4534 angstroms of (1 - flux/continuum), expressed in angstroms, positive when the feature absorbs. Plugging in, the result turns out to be -0.9 angstroms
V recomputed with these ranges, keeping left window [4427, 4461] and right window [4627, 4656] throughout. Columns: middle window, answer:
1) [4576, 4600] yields 0.3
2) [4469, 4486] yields -0.1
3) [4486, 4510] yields -0.3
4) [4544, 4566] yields 0.4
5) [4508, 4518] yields -0.4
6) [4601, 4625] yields -0.9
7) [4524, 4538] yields 0.1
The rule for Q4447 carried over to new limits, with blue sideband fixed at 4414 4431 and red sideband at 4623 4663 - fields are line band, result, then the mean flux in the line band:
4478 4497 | 0.038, 6.19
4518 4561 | 0.024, 6.25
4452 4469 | 0.063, 6.06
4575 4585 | 0.037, 6.15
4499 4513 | -0.010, 6.46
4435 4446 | 0.052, 6.14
